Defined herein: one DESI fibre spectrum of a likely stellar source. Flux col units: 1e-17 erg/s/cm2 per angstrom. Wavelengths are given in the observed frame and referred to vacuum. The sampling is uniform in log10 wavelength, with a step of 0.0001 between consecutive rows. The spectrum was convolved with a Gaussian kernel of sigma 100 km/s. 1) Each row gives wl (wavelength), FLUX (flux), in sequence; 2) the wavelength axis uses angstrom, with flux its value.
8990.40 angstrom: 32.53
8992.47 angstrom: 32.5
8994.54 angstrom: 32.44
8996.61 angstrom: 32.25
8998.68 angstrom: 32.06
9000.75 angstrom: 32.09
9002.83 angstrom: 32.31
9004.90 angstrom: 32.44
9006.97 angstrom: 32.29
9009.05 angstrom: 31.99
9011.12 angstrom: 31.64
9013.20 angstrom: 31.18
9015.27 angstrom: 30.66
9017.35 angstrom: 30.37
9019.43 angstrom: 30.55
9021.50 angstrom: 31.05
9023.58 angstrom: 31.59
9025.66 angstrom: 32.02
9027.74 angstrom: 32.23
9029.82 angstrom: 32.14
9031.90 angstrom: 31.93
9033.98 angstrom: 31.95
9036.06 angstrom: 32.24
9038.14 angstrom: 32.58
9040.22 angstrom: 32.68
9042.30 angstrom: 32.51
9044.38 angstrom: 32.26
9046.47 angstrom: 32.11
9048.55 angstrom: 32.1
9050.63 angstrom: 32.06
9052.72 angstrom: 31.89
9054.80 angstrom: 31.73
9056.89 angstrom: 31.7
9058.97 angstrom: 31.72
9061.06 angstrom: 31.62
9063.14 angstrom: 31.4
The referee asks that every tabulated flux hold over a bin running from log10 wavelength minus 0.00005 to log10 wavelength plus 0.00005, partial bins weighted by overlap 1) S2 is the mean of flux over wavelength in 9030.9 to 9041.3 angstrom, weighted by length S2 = 32.3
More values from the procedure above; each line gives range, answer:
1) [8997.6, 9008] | 32.2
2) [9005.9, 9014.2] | 31.8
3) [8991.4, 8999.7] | 32.3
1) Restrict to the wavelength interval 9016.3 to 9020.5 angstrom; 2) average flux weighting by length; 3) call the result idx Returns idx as 30.5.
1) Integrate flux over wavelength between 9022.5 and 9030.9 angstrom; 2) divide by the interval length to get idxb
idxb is 32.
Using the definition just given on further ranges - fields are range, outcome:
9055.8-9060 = 31.7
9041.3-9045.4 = 32.4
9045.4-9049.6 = 32.1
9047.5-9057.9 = 31.9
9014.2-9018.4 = 30.5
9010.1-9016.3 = 31.2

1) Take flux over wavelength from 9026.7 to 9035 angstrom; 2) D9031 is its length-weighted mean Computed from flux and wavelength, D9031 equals 32.1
